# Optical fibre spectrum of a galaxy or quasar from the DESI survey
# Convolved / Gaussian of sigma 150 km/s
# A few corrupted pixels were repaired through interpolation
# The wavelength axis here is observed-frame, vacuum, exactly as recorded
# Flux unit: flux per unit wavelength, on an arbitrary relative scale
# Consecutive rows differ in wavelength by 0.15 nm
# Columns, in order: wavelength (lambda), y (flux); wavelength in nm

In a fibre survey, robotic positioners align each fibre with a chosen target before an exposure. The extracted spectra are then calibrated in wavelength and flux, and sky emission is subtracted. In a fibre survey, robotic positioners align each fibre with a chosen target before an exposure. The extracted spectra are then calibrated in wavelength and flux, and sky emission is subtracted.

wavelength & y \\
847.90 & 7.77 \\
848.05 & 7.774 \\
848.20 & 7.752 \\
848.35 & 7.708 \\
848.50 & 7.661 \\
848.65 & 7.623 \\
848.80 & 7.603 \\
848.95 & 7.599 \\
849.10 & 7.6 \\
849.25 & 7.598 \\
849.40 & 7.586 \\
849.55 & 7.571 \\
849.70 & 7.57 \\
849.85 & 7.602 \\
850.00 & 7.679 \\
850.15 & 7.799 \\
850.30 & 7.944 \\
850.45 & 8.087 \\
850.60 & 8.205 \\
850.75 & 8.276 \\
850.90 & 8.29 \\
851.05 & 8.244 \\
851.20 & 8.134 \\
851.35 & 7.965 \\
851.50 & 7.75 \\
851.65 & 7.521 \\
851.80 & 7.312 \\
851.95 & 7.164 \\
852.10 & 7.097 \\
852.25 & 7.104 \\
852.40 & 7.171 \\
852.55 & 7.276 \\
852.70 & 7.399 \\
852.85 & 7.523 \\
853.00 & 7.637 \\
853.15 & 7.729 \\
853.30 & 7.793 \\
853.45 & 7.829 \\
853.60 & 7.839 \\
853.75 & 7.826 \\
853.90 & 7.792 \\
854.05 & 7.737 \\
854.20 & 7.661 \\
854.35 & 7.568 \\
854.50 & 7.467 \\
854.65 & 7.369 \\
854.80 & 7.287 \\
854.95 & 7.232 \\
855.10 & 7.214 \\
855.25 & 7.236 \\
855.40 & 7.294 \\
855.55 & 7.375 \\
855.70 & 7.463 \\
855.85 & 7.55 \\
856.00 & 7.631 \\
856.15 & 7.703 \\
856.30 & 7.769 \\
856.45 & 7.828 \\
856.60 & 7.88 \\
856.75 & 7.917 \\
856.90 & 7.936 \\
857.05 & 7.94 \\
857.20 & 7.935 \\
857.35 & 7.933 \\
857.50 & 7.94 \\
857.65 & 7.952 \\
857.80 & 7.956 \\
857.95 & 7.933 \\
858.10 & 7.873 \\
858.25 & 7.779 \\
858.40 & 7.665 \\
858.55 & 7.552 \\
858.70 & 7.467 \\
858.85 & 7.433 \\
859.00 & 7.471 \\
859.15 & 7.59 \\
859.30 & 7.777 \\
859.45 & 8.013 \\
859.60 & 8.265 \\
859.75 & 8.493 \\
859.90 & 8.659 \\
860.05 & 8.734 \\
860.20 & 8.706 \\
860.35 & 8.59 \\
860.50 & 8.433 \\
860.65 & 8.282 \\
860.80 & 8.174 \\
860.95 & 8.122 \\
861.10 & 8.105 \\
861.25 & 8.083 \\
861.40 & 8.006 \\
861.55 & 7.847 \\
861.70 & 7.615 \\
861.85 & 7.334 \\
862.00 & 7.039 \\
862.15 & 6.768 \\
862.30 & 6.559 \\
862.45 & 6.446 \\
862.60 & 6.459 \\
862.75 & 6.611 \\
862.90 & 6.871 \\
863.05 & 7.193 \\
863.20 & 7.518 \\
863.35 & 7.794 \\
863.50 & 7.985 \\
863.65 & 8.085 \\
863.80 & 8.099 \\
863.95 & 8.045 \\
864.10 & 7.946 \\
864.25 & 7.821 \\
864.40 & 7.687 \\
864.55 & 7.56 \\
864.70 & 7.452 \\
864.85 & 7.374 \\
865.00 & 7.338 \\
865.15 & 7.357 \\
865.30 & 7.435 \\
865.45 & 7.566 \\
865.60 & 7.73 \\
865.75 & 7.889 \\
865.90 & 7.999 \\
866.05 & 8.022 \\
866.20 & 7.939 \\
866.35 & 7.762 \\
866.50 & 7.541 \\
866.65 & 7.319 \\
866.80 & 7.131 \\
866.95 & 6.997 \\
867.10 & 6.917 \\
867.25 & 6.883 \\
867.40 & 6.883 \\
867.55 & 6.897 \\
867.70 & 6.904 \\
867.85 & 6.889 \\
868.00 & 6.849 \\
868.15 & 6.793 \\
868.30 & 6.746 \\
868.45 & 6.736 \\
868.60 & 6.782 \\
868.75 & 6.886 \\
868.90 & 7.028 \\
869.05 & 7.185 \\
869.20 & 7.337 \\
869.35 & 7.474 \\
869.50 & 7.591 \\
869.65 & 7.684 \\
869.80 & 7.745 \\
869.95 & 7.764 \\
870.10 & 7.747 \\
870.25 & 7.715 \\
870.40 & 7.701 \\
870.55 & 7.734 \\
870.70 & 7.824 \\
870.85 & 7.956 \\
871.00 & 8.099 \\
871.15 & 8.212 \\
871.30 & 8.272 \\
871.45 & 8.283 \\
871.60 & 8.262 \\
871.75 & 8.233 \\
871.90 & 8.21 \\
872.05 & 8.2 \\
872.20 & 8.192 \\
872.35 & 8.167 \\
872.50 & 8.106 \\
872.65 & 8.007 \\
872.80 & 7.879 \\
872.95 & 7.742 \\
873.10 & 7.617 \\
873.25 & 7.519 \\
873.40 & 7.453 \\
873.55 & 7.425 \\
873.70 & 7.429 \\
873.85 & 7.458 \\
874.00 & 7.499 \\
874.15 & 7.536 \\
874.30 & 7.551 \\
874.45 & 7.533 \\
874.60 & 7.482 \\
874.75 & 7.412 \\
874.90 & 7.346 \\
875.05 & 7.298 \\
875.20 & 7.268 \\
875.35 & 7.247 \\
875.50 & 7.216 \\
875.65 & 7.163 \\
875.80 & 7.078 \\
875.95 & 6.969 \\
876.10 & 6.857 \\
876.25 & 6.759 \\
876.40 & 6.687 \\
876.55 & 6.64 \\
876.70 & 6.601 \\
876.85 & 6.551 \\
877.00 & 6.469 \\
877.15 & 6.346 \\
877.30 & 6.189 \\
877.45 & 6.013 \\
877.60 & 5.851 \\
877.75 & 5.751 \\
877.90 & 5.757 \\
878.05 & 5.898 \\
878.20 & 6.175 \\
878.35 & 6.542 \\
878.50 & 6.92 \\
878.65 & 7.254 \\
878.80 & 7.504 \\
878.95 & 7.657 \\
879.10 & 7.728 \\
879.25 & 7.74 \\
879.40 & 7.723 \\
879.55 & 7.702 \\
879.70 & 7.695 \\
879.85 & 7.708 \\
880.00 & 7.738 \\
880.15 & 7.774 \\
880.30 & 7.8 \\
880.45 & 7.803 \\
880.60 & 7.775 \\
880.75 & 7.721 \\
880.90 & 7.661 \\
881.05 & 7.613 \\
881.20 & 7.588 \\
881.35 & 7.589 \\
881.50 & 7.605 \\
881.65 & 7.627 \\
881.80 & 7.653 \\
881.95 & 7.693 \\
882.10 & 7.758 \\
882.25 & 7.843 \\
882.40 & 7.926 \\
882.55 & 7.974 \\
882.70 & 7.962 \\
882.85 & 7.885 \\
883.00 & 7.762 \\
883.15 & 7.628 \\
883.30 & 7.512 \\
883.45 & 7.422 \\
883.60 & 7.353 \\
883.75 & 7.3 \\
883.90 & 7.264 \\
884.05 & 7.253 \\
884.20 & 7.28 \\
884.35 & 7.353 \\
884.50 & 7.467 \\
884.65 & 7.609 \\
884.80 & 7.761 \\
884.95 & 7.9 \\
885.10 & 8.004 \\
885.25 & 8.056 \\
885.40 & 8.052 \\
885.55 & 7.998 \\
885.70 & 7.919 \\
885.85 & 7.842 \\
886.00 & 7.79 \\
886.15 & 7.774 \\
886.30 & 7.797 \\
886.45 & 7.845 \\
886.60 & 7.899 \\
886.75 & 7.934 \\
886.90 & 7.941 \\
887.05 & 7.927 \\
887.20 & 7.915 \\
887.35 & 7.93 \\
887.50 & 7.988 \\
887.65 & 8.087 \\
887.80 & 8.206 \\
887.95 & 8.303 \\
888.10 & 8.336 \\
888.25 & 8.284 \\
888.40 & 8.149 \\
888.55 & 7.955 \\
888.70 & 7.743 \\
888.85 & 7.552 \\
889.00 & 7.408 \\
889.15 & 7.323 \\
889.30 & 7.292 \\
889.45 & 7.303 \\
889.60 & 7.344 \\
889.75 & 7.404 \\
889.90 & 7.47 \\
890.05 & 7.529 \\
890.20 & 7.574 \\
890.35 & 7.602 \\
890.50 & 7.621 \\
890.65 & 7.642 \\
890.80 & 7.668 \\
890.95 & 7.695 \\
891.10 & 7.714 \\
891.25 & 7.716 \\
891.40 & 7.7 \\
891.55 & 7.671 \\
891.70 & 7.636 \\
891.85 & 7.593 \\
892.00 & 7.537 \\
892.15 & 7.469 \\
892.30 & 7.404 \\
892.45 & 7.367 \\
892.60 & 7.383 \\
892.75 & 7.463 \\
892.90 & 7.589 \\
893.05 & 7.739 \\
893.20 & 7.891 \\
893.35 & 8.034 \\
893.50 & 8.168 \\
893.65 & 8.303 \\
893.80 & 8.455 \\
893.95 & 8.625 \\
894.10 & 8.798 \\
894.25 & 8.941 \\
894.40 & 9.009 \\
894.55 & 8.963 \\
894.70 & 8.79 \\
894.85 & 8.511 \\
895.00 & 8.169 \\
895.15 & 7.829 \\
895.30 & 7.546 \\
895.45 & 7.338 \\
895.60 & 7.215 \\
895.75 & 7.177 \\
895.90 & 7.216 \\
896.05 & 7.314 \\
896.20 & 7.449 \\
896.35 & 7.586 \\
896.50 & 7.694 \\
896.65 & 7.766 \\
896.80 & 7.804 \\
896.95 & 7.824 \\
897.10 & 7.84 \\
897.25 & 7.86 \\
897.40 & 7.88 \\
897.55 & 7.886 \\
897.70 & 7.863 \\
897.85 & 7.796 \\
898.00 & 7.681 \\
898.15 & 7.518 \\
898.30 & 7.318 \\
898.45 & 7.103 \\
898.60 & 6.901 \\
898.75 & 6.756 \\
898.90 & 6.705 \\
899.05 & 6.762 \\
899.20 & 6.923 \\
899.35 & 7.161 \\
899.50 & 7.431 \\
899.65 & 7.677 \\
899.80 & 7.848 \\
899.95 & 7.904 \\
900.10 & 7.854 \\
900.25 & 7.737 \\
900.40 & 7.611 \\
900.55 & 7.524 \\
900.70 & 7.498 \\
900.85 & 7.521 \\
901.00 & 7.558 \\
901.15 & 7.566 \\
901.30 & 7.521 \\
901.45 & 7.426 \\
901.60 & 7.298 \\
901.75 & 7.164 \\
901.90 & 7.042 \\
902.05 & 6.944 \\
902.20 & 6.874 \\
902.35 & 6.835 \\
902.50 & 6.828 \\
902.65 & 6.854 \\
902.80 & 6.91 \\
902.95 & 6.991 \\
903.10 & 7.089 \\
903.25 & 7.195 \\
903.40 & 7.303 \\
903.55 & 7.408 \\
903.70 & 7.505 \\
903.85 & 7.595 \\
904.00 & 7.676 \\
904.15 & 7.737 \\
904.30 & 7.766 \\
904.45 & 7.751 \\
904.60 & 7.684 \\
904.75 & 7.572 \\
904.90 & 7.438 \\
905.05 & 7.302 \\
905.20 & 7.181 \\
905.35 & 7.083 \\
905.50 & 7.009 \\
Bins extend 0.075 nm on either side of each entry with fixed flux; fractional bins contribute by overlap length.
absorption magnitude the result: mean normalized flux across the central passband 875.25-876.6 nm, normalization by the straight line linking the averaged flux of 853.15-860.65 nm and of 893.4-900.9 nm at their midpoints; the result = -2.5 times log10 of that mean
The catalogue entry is 0.12 mag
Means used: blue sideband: 7.81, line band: 6.97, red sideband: 7.74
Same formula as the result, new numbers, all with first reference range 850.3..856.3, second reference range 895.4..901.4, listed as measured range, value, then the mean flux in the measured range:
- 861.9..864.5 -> 0.03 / 7.35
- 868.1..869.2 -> 0.10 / 6.91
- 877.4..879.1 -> 0.15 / 6.55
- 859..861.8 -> -0.08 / 8.17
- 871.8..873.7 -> -0.04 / 7.86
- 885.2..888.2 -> -0.06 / 7.98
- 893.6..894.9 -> -0.16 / 8.72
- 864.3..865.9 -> 0.00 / 7.56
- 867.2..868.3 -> 0.11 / 6.86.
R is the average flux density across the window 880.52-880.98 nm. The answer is 7.72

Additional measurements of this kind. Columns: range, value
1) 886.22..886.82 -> 7.87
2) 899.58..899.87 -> 7.76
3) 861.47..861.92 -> 7.61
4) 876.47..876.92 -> 6.6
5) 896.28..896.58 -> 7.64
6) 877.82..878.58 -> 6.26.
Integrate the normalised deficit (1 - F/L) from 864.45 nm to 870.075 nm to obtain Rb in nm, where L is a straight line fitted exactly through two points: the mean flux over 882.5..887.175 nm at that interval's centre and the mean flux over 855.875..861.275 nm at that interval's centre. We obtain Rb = 0.42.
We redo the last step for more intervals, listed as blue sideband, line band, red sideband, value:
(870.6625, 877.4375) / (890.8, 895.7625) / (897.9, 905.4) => -0.375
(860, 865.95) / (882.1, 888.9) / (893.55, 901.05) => -0.096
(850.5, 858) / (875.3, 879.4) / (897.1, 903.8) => 0.421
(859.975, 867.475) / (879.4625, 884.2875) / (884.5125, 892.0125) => 0.050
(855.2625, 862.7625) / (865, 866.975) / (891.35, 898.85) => 0.043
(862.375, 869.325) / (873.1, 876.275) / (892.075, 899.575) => 0.049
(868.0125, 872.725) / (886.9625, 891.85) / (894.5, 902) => -0.089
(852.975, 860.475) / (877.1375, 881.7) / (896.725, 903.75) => 0.233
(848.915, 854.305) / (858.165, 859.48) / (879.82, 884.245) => 0.009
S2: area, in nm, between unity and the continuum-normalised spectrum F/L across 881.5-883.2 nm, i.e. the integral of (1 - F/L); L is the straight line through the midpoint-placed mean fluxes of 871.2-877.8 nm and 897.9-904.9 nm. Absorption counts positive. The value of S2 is -0.11 nm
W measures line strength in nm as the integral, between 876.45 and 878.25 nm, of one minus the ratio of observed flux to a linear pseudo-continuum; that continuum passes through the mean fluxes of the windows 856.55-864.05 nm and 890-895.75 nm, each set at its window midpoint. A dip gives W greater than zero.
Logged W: 0.38 nm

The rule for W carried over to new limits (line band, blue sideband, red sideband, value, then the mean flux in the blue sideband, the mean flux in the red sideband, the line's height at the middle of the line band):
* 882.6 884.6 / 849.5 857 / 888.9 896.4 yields 0.06 nm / 7.65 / 7.76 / 7.74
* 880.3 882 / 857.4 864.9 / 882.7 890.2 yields 0.01 nm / 7.75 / 7.74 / 7.74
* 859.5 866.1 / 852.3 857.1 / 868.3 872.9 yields -0.05 nm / 7.59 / 7.75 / 7.67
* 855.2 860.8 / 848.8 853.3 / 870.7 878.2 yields -0.25 nm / 7.67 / 7.29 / 7.56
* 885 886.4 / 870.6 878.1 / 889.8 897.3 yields -0.06 nm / 7.32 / 7.82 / 7.61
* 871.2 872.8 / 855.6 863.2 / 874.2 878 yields -0.26 nm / 7.74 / 6.8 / 7.03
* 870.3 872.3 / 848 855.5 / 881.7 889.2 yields -0.09 nm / 7.63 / 7.79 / 7.72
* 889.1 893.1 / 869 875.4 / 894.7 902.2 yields 0.02 nm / 7.73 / 7.51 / 7.57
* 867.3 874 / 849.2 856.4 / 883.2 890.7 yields 0.09 nm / 7.62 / 7.72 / 7.68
